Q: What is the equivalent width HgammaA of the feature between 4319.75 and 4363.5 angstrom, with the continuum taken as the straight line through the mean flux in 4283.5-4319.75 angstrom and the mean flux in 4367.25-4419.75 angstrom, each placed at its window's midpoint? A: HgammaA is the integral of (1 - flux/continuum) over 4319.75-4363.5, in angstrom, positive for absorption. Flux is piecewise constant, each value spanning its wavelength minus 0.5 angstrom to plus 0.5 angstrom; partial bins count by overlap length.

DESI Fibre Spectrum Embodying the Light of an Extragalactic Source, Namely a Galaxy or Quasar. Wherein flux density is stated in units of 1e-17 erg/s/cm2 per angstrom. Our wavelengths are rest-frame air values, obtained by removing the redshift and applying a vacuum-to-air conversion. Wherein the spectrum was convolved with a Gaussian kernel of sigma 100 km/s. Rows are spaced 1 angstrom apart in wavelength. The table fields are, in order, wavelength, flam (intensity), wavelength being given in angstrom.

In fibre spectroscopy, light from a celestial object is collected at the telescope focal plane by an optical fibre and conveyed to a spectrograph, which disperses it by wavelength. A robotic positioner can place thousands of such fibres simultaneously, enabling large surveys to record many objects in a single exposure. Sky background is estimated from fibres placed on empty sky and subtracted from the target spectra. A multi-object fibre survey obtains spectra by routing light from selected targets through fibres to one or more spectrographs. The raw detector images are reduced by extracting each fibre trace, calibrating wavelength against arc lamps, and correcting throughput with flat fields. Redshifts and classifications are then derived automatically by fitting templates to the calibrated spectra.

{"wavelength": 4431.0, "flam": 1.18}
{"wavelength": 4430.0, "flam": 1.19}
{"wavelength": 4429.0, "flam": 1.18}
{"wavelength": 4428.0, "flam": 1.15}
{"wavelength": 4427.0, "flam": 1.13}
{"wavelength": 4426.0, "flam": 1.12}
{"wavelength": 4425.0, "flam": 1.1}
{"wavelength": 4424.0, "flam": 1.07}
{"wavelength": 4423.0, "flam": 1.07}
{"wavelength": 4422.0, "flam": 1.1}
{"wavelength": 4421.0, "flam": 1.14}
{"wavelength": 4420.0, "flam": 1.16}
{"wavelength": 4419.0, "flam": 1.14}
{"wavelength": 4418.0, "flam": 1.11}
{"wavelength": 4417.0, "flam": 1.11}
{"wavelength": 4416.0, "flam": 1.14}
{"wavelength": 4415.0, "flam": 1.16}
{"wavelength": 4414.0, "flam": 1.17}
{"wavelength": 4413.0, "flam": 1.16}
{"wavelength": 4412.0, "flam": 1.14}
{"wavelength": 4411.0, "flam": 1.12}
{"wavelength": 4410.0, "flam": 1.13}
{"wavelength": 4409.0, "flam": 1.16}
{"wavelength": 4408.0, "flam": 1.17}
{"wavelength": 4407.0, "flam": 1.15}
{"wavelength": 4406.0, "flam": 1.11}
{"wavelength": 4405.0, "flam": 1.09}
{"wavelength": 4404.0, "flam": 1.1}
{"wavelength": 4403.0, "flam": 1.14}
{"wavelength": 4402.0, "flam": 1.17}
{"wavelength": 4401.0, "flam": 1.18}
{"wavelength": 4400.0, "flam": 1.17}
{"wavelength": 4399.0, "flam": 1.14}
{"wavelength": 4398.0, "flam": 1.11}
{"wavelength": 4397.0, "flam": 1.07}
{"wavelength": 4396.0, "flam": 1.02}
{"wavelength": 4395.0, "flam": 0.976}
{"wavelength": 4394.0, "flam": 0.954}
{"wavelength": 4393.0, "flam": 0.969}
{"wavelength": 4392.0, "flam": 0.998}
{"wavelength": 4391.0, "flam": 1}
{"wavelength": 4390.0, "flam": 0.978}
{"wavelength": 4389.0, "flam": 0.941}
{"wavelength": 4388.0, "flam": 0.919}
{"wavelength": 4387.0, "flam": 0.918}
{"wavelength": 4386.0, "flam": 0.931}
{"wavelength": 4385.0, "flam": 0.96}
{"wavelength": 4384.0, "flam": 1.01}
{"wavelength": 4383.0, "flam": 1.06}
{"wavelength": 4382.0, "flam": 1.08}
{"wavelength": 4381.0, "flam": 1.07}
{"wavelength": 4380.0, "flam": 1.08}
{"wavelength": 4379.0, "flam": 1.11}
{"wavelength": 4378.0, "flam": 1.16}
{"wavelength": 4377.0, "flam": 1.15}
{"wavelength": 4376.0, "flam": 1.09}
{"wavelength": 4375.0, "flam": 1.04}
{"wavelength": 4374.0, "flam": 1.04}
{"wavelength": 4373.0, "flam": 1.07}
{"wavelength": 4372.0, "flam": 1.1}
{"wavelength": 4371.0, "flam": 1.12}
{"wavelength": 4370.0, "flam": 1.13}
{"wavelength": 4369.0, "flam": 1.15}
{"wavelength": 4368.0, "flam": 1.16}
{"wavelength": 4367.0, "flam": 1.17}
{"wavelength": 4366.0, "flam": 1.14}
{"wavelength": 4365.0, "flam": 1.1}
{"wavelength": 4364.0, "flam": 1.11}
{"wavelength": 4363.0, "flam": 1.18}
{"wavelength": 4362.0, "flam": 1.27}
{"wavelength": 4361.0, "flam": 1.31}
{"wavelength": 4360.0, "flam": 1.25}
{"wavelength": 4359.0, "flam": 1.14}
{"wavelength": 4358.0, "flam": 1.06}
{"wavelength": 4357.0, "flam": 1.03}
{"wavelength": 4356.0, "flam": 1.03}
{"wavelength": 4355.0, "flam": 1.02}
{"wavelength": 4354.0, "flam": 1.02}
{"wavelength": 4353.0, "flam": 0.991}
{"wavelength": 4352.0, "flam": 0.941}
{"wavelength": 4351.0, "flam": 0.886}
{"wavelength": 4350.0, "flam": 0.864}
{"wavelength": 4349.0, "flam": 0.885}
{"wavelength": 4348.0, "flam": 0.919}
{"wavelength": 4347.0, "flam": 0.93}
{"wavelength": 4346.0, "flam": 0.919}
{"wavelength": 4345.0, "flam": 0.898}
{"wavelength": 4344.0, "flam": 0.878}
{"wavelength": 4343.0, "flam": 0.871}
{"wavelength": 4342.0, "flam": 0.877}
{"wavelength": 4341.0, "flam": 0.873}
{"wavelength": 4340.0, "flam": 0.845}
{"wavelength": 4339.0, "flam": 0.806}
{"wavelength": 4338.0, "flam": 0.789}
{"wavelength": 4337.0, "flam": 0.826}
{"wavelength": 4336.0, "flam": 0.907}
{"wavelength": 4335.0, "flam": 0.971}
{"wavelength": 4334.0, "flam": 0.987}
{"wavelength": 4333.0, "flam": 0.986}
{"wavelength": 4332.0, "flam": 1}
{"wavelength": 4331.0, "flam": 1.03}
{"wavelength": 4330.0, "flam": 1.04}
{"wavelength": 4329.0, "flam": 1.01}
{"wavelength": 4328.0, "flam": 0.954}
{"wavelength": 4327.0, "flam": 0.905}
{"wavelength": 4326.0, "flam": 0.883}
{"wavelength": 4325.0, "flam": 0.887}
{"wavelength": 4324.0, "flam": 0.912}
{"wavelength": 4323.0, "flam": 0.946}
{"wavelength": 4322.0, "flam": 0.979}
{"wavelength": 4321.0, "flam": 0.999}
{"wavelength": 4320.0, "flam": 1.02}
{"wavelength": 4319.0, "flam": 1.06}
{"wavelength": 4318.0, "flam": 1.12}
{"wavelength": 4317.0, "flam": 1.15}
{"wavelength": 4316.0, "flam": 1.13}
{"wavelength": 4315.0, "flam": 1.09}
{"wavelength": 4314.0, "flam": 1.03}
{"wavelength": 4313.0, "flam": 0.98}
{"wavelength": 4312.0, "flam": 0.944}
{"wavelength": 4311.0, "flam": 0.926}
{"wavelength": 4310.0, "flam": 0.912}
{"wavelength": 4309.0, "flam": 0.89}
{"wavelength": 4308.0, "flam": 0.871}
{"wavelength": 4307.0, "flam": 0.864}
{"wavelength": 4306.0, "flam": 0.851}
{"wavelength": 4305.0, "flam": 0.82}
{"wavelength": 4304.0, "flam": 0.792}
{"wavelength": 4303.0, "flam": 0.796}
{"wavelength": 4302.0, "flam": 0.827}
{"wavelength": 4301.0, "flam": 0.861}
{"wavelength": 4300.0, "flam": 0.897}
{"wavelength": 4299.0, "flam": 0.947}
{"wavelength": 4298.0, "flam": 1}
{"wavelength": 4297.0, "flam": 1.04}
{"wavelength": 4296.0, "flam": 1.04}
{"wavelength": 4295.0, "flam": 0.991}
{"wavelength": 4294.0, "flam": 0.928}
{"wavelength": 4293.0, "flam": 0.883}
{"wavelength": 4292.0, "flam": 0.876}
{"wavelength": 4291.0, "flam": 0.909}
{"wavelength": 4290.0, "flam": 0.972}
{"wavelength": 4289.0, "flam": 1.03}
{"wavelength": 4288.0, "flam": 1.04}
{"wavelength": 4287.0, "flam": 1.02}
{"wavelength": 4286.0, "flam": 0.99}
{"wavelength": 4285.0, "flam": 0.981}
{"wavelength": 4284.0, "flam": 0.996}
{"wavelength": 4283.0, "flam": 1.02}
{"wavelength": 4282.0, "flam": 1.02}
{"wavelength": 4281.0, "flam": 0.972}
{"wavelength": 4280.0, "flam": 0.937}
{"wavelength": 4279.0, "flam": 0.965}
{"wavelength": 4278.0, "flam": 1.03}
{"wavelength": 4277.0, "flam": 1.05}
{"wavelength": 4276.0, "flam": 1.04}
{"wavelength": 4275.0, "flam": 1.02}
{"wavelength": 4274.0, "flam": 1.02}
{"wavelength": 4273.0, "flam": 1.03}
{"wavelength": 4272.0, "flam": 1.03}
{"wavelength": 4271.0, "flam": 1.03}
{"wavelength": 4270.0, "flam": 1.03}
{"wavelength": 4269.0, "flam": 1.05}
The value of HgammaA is 1.83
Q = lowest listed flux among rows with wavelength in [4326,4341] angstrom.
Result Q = 0.789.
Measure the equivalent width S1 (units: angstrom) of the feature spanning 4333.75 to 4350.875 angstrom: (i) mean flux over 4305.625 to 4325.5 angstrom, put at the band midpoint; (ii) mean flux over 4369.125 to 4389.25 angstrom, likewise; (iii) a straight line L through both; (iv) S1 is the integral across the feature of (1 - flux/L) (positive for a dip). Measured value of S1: 2.14 angstrom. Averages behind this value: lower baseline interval 0.979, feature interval 0.884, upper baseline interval 1.05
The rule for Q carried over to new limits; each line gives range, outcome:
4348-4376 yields 0.864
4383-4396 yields 0.918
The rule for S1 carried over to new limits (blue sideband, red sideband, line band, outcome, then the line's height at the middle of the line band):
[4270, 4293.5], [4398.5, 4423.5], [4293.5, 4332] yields 2.7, 1.03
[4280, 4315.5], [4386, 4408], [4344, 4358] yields 0.7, 1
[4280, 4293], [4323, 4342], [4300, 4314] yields 1.1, 0.954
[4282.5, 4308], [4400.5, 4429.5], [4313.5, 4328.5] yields -0.4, 0.977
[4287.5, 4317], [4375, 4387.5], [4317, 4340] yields 0.4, 0.977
